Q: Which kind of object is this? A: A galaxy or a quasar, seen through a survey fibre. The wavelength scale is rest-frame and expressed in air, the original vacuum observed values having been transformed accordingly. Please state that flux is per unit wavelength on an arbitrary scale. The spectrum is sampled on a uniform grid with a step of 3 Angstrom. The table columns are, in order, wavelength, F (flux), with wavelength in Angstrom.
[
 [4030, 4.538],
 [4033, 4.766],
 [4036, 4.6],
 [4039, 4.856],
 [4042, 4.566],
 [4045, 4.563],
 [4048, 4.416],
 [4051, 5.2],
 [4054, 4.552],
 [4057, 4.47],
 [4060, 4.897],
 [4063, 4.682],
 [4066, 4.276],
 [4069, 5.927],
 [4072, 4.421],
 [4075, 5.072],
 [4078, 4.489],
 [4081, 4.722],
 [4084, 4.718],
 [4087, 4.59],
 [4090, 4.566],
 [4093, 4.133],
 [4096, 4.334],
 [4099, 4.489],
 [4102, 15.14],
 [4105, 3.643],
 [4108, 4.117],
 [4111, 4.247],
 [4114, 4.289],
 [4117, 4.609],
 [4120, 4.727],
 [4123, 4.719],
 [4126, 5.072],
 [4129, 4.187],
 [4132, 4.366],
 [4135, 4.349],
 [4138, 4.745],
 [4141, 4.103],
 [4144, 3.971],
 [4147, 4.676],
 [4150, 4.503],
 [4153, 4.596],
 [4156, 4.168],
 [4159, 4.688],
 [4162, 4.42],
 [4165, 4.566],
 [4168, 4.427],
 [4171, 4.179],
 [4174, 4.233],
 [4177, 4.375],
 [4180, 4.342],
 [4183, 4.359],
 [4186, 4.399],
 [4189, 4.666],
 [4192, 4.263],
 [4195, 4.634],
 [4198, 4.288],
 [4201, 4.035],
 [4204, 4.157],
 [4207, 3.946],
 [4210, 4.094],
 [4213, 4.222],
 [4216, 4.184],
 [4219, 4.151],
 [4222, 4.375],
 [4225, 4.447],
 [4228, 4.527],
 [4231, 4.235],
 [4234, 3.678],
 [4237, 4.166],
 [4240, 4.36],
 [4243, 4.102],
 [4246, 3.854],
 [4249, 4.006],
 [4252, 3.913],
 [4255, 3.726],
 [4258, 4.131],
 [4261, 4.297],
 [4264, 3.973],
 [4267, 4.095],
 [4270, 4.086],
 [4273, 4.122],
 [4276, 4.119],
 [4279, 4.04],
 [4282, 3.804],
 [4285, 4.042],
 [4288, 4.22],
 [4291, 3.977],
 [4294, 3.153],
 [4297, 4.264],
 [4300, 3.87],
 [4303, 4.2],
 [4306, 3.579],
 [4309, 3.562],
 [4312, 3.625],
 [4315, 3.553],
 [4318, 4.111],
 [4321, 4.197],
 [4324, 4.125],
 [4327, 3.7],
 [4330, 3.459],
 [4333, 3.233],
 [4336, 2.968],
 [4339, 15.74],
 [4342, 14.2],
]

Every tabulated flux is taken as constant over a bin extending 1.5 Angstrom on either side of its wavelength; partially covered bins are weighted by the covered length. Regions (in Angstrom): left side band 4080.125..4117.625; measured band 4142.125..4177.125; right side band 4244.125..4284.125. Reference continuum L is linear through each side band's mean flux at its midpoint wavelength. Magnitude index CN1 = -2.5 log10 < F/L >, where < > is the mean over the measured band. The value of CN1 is 0.09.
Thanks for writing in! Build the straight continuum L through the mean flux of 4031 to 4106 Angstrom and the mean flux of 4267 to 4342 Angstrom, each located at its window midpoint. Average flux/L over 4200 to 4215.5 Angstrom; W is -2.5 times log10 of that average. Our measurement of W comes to 0.16 mag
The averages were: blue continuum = 5.05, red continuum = 4.52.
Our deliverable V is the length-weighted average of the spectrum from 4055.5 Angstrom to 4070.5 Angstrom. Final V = 4.85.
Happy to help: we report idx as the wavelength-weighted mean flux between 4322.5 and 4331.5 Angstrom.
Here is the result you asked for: 3.76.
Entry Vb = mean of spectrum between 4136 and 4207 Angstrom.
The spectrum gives 4.37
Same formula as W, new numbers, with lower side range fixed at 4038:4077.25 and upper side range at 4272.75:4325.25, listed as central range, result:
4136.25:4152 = 0.01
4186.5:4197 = -0.05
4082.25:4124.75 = -0.13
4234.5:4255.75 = 0.02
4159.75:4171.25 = -0.02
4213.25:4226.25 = -0.02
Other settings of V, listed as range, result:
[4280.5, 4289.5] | 4.02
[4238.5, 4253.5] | 4.05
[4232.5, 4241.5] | 4.07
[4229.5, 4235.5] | 3.96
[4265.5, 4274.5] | 4.1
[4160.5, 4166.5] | 4.49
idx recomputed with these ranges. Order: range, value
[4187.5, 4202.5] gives 4.38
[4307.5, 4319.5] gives 3.71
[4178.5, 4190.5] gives 4.44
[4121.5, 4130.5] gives 4.66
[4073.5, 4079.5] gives 4.78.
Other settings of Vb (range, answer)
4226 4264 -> 4.08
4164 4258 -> 4.22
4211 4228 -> 4.29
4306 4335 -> 3.71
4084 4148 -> 4.91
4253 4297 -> 3.99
